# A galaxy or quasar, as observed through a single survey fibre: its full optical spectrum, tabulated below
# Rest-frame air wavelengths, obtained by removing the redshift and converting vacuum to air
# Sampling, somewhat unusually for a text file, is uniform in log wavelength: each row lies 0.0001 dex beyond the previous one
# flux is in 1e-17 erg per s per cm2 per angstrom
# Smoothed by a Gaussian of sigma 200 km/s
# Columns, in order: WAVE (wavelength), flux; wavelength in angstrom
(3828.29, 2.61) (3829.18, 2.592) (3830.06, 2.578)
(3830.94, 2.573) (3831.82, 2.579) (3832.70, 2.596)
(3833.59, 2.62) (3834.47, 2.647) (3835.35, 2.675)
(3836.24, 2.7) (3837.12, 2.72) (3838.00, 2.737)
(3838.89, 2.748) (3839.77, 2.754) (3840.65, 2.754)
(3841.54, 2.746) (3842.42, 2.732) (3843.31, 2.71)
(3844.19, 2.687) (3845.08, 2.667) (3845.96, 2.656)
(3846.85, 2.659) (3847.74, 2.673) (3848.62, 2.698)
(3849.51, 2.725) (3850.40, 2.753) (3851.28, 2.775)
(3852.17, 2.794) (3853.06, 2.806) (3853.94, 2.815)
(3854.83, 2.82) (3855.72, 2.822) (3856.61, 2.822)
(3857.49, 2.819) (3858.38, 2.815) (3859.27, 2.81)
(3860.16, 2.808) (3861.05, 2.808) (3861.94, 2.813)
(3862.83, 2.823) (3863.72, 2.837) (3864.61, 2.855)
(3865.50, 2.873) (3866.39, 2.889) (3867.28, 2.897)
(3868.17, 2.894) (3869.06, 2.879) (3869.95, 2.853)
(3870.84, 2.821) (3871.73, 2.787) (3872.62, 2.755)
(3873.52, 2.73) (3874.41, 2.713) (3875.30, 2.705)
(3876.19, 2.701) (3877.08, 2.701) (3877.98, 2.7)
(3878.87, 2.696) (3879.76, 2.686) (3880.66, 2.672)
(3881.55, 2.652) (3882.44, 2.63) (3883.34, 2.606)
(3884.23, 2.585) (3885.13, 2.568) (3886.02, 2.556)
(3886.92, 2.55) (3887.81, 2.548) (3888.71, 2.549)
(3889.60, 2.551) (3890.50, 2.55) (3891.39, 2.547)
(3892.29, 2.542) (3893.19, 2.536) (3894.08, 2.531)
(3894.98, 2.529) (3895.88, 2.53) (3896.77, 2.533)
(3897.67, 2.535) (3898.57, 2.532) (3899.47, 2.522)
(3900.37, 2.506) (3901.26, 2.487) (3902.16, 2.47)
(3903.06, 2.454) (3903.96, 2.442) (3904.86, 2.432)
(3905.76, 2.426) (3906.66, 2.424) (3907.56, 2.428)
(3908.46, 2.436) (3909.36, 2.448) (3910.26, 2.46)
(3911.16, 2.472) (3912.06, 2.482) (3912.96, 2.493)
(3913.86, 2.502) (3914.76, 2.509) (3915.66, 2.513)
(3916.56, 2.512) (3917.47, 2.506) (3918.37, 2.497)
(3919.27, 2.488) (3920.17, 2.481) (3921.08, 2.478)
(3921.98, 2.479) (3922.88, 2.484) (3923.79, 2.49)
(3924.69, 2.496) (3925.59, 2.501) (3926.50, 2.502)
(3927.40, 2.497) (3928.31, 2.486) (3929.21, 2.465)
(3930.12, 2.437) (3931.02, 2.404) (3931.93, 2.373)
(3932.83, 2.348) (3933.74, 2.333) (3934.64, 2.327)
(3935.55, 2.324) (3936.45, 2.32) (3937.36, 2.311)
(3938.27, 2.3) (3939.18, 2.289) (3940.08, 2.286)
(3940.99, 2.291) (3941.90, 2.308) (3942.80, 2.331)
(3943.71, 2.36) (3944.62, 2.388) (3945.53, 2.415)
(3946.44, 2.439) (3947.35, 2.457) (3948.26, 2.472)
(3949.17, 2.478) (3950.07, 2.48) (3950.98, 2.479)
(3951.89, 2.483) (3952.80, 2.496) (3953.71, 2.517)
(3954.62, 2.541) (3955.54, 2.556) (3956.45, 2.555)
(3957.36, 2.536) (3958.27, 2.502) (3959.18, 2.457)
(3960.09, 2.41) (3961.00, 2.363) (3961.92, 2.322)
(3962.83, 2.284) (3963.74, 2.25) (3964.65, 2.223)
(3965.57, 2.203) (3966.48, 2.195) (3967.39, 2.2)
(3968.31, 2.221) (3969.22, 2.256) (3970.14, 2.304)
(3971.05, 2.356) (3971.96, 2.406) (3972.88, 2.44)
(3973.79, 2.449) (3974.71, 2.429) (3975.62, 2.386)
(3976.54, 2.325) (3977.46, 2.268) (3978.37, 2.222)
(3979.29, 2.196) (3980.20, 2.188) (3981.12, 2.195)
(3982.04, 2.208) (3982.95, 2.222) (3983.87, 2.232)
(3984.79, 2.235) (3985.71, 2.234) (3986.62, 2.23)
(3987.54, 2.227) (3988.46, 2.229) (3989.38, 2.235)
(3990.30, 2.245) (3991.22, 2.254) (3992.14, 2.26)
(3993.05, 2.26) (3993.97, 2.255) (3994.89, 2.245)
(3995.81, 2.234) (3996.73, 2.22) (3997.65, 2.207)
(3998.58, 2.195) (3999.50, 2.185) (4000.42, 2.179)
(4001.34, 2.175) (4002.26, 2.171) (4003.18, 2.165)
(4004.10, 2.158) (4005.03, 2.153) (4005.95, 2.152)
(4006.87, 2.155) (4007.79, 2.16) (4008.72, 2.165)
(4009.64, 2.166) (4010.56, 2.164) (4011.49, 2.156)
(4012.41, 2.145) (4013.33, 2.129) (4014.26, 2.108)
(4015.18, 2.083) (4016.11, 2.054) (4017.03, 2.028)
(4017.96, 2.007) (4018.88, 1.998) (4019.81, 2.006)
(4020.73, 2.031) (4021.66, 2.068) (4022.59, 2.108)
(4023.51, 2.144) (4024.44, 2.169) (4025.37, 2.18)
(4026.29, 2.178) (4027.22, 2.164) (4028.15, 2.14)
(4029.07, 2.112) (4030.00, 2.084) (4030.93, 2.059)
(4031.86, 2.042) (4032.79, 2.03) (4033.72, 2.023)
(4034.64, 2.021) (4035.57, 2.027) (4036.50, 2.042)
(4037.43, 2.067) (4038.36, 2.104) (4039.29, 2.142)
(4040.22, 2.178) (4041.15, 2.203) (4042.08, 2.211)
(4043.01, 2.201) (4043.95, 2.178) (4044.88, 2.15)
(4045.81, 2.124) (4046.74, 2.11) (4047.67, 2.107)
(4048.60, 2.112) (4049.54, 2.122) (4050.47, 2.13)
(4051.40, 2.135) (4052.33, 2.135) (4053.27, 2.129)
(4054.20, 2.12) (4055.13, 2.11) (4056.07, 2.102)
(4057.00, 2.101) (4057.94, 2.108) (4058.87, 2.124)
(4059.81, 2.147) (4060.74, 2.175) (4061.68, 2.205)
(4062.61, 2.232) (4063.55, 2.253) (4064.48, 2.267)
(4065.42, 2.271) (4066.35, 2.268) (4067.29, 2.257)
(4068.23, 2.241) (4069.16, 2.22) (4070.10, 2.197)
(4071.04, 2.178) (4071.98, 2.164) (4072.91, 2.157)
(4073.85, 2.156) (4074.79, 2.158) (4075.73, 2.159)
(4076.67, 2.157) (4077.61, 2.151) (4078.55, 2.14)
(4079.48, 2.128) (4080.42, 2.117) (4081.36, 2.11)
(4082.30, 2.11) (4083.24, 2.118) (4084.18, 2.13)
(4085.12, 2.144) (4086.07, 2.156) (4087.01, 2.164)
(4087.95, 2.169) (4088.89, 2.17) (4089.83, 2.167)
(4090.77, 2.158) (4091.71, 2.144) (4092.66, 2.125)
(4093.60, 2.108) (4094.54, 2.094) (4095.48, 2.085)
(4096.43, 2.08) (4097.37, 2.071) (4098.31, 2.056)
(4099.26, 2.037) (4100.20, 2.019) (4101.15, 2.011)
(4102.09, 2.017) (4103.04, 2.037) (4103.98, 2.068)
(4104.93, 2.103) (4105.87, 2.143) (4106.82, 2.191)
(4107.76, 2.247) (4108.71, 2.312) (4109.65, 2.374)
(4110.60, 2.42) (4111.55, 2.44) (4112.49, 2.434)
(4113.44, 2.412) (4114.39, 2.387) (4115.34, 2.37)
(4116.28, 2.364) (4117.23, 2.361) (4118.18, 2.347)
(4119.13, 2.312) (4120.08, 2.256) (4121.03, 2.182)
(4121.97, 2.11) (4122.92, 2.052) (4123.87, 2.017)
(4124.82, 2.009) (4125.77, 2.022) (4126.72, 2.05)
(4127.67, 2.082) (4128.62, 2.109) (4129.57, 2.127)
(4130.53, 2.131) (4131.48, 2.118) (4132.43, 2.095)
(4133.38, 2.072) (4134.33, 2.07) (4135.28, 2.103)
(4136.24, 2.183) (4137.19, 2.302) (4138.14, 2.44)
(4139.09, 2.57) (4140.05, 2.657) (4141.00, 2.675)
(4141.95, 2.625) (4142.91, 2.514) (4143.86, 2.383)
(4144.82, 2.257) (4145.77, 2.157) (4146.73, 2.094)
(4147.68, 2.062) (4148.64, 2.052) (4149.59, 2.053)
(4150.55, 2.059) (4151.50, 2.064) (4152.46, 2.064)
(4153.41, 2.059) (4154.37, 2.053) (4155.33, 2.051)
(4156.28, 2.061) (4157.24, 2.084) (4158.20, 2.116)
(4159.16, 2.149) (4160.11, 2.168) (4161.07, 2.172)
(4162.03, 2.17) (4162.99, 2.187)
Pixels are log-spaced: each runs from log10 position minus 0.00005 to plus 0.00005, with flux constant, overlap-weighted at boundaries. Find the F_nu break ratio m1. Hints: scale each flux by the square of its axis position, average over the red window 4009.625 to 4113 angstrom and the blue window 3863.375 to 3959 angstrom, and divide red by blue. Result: 0.91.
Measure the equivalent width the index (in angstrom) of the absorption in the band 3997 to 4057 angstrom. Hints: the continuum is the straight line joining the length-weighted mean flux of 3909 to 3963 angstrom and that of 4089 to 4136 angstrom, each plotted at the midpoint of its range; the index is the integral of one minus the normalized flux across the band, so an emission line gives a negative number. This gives 4.6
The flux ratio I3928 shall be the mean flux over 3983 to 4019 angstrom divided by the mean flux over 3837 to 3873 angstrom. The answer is 0.78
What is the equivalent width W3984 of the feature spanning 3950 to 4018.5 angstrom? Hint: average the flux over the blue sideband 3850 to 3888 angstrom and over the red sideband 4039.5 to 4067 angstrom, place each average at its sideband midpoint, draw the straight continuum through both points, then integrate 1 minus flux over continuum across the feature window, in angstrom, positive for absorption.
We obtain 3.5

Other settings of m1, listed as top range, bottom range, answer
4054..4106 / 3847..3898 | 0.88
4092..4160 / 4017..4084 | 1.06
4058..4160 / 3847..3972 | 0.95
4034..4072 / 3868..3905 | 0.90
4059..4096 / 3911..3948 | 0.96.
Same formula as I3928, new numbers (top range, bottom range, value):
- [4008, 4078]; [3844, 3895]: 0.79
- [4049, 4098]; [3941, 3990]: 0.92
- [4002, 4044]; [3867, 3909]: 0.81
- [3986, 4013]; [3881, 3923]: 0.88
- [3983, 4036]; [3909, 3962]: 0.88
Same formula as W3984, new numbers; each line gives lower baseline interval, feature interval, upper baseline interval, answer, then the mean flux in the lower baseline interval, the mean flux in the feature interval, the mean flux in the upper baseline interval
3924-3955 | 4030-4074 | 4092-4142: 2.61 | 2.41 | 2.14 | 2.21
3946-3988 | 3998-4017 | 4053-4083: 1.08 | 2.35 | 2.15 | 2.17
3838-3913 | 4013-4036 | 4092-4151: 2.94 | 2.66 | 2.08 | 2.2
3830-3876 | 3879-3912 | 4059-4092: 1.48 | 2.76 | 2.53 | 2.18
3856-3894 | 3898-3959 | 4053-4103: 2.79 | 2.72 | 2.45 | 2.14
